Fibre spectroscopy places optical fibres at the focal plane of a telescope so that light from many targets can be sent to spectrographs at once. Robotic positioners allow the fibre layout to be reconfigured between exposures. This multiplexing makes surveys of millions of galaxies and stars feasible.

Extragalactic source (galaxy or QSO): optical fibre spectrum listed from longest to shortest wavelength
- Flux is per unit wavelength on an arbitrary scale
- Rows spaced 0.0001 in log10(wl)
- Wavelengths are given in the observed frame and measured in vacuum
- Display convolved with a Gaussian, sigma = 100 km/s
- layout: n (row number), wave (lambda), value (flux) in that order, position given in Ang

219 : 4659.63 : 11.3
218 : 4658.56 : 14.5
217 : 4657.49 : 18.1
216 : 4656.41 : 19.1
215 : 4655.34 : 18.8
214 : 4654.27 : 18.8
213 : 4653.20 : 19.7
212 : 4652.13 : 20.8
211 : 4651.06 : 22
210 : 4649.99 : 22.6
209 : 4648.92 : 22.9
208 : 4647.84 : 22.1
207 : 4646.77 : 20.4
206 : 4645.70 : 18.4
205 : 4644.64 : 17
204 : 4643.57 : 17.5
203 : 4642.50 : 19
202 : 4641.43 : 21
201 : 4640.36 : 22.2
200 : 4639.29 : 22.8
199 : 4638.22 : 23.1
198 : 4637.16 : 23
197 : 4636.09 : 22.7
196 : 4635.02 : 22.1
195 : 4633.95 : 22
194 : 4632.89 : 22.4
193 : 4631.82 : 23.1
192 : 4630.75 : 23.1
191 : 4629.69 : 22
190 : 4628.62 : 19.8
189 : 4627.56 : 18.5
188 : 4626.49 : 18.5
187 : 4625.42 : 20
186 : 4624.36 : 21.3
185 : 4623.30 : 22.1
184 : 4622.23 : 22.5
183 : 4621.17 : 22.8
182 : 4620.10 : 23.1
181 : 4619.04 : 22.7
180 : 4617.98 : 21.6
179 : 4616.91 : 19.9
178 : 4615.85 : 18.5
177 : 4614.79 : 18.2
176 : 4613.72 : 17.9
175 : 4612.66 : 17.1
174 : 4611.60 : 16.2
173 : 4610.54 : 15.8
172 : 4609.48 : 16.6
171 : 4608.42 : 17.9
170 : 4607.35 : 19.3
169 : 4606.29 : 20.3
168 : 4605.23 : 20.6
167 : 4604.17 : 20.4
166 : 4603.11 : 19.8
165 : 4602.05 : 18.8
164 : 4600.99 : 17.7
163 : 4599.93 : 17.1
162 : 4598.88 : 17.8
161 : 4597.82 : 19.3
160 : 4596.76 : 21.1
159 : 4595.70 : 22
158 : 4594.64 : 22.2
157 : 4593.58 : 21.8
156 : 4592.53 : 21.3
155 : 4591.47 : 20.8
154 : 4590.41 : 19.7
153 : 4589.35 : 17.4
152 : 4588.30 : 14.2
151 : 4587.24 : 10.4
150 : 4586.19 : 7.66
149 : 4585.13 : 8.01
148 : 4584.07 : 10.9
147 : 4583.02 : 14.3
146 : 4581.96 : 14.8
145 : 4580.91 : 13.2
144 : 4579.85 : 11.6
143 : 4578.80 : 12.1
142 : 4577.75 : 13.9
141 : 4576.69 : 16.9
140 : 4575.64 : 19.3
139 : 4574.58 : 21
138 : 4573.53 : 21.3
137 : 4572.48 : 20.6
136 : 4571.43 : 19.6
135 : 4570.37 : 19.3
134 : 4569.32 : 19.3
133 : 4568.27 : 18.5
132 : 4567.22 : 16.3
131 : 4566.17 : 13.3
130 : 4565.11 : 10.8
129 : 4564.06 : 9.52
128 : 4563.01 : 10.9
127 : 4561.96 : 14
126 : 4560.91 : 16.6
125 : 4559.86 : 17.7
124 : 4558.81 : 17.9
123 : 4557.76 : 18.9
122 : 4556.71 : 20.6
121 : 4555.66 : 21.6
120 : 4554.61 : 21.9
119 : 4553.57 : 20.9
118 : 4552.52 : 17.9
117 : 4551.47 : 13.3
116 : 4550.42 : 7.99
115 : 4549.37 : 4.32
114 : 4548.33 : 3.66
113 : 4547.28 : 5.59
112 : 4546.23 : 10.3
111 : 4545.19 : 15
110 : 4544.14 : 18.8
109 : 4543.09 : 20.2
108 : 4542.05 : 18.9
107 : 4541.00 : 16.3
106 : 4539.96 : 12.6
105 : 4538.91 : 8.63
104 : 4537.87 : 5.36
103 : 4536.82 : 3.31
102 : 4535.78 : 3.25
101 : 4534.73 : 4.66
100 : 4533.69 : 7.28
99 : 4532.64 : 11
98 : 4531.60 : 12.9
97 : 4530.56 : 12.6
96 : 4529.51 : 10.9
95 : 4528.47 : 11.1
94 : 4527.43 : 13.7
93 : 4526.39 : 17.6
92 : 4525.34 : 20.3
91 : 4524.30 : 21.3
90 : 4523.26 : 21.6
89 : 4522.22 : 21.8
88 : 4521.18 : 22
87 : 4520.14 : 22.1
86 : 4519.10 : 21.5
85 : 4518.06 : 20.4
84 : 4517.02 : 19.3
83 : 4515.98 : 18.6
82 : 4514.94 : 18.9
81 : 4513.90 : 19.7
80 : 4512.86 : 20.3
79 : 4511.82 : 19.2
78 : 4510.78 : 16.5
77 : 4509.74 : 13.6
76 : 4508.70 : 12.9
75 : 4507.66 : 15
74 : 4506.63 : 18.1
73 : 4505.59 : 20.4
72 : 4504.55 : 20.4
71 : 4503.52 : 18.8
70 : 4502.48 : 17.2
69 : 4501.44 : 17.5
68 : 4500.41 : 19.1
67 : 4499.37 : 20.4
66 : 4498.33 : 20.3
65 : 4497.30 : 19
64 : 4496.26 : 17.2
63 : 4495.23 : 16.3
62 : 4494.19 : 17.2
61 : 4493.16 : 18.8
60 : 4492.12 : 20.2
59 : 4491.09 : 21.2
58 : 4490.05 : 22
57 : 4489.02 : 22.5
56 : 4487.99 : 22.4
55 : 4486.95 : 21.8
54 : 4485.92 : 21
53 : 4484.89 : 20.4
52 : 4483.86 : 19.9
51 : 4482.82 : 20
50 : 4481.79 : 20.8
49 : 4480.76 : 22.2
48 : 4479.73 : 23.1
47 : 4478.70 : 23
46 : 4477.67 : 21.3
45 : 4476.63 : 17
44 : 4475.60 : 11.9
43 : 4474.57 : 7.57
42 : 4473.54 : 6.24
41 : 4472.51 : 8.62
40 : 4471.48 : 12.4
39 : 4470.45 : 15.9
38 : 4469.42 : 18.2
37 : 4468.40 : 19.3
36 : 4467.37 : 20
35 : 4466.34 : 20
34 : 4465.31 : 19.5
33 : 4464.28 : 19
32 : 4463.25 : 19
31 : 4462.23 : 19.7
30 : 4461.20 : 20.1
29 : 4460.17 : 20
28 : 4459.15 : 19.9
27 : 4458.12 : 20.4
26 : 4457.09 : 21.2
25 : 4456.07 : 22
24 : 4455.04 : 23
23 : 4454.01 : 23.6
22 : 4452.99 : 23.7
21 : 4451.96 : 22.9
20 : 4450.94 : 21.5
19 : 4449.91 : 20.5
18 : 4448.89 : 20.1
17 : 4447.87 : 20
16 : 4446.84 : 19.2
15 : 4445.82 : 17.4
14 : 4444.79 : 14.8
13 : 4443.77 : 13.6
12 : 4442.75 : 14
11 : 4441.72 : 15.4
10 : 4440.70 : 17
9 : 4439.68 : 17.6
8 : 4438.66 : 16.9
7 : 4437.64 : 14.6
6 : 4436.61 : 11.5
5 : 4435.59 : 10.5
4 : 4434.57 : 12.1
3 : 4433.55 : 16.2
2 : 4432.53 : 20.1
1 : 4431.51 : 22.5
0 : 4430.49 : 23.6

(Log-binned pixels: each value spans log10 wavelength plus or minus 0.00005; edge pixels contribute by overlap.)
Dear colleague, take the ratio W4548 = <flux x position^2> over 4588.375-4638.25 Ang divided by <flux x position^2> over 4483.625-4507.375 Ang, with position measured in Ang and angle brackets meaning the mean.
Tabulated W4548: 1.1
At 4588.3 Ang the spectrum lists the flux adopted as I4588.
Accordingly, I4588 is 14.2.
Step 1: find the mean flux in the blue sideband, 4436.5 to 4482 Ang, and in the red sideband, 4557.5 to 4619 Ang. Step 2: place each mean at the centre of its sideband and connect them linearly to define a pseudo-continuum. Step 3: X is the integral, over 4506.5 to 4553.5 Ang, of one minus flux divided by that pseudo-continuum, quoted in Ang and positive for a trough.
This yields 8.4 Ang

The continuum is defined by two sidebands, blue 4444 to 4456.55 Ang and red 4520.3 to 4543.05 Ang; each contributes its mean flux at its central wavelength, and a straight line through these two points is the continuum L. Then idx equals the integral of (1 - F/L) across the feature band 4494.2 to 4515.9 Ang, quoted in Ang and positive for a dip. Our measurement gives -3.1 Ang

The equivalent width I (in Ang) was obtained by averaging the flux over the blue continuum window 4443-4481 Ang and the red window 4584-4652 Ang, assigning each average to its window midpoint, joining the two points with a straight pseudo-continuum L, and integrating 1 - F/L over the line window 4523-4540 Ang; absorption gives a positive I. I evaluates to 6.7 Ang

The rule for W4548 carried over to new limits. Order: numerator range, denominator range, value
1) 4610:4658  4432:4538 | 1.25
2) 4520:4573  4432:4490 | 0.83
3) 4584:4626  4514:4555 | 1.34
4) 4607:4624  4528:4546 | 1.78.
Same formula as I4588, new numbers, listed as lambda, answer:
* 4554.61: 21.9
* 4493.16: 18.8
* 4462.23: 19.7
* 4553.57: 20.9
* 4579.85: 11.6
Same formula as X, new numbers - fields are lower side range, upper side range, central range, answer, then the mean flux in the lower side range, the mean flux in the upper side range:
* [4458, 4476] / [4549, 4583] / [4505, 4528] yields -3.6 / 16.5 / 16.1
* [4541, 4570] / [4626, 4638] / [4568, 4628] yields 1.7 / 15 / 21.6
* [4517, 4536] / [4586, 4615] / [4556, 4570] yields 0.9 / 15.6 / 18.3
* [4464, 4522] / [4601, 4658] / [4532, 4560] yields 9.4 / 18.6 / 20.3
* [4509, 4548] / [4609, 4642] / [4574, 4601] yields 3.1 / 15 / 20.7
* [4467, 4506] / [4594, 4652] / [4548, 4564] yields 3.5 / 18.5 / 20.4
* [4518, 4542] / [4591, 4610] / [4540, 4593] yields 4.8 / 14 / 19.7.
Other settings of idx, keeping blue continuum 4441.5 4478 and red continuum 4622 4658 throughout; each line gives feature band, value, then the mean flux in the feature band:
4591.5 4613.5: 1.2 Ang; 19.2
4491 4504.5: -0.1 Ang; 18.7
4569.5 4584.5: 2.6 Ang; 16.4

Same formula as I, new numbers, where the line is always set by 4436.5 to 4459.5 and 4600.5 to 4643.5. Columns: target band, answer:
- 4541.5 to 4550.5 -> 3.6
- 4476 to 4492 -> -1.7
